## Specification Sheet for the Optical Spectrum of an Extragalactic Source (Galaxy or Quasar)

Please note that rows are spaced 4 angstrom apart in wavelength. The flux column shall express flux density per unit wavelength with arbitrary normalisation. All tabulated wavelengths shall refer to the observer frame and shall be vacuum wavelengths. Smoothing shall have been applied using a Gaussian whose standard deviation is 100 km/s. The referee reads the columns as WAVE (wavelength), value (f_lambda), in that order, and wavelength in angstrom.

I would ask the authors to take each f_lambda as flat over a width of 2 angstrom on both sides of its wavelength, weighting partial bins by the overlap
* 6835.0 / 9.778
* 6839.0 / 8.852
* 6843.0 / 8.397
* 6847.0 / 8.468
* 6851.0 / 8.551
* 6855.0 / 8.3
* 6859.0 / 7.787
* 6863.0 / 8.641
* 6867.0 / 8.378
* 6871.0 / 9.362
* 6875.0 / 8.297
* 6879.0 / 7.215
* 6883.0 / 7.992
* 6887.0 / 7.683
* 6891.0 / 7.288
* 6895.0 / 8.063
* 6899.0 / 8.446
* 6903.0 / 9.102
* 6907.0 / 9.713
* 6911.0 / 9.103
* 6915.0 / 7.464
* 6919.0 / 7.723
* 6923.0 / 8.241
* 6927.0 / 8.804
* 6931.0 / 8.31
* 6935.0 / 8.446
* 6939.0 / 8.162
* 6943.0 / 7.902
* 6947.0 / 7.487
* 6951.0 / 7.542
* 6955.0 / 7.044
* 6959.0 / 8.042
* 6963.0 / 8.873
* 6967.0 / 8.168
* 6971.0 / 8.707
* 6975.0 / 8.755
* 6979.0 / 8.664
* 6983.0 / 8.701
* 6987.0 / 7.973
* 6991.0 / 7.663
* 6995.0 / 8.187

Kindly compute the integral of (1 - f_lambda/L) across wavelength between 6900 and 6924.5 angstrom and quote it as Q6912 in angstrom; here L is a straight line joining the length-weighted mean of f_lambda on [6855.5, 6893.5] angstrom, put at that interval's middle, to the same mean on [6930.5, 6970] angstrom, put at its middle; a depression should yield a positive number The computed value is -1.6 angstrom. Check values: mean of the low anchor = 8.08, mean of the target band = 8.56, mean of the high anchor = 8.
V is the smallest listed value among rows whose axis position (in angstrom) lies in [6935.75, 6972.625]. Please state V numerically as 7.044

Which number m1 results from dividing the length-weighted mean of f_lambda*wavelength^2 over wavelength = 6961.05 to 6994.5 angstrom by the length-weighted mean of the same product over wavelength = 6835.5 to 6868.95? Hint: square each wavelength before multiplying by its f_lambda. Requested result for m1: 1.0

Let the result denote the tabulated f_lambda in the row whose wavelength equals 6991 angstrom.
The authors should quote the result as 7.663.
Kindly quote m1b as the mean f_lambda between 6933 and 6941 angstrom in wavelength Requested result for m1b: 8.3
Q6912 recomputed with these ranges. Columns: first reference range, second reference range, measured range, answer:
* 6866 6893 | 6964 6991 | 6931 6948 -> 0.4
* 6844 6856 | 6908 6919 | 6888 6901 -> 0.7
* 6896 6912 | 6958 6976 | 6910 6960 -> 4.4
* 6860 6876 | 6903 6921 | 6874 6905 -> 2.2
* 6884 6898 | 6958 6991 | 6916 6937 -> -0.6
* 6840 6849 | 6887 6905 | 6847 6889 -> 0.5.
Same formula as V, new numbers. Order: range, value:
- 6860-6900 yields 7.215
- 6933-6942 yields 8.162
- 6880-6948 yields 7.288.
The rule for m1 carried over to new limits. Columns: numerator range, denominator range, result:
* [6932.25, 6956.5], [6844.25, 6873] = 0.94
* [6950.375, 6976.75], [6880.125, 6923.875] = 1.01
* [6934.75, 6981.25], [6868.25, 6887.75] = 1.02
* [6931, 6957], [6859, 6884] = 0.96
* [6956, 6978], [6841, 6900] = 1.06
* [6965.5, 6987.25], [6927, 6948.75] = 1.06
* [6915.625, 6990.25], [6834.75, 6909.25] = 1.00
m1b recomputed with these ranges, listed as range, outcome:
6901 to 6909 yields 9.41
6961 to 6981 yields 8.63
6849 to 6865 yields 8.32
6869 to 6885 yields 8.22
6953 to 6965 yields 7.99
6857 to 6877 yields 8.49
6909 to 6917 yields 8.28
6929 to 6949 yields 8.06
